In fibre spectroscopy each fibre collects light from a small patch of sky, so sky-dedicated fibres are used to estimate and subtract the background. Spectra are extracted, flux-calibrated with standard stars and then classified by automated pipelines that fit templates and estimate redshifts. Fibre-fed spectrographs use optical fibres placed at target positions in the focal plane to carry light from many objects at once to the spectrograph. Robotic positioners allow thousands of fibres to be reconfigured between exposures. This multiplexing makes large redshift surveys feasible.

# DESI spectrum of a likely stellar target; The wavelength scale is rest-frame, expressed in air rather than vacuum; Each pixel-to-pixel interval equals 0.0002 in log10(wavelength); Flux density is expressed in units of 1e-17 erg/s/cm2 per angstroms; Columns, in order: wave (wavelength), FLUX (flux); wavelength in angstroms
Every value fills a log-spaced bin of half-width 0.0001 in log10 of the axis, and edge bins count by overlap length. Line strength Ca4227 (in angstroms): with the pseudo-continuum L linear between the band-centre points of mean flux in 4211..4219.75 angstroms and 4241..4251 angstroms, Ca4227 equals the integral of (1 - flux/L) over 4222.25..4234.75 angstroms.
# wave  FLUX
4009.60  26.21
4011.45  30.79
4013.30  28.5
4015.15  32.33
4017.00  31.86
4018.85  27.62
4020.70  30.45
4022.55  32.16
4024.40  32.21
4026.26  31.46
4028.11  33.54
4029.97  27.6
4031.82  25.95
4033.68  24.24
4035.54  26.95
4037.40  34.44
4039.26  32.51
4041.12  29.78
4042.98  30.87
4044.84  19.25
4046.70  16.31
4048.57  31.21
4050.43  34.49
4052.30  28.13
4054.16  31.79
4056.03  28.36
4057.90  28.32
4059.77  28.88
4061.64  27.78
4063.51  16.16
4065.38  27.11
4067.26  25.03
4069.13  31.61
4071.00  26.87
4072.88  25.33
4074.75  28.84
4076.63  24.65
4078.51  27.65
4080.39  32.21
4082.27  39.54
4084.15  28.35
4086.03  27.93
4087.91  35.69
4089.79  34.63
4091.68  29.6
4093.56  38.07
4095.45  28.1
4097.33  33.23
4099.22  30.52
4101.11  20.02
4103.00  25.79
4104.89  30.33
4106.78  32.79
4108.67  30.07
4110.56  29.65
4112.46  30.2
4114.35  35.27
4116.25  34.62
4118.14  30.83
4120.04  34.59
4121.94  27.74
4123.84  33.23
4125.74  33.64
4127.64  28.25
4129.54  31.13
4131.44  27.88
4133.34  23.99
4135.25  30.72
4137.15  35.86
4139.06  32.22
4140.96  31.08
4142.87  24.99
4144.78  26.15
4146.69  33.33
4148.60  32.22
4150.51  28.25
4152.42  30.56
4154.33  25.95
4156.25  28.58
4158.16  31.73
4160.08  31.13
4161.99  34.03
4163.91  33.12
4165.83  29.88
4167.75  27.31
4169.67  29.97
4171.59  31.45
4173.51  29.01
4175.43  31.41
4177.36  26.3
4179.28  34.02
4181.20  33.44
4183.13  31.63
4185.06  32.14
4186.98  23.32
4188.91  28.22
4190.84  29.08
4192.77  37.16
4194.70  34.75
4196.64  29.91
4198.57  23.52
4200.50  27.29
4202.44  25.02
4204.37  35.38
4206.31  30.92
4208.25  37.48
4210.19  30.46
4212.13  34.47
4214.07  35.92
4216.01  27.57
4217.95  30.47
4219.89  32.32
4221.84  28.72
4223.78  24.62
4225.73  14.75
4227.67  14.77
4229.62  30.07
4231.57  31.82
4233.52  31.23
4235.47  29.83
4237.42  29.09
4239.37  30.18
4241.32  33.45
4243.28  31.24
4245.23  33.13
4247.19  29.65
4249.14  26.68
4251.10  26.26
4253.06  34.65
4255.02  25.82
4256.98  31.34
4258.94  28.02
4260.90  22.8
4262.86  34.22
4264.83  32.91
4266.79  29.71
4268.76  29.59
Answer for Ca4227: 2.6 angstroms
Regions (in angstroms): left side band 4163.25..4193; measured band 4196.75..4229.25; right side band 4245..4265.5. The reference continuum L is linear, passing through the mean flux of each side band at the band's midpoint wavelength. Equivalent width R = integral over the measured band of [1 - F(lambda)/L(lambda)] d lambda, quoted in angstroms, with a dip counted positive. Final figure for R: 1.6 angstroms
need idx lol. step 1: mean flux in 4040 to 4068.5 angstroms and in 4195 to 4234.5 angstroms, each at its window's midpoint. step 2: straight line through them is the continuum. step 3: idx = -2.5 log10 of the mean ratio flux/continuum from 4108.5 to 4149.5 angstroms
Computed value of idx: -0.11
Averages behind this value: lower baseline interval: 27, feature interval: 30.8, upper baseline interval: 28.9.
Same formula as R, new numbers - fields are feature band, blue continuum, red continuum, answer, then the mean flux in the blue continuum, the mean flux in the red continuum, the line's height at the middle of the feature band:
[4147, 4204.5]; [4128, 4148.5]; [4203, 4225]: 0.77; 29.8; 31.3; 30.6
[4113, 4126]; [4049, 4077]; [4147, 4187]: -1.57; 27.7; 30.5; 29.2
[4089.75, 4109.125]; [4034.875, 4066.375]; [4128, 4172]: -0.81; 27.8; 30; 28.9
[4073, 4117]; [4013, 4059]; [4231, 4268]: -1.79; 29.2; 30.1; 29.5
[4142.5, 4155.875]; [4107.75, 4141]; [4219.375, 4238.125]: 0.50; 31.2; 26.5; 30.1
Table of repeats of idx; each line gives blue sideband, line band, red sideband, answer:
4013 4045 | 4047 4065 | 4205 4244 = 0.07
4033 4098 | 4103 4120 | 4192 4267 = -0.09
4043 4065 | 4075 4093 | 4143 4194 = -0.13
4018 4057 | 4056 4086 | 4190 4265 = 0.05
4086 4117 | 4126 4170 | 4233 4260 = 0.03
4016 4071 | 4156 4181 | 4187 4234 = -0.06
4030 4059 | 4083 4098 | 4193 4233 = -0.13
